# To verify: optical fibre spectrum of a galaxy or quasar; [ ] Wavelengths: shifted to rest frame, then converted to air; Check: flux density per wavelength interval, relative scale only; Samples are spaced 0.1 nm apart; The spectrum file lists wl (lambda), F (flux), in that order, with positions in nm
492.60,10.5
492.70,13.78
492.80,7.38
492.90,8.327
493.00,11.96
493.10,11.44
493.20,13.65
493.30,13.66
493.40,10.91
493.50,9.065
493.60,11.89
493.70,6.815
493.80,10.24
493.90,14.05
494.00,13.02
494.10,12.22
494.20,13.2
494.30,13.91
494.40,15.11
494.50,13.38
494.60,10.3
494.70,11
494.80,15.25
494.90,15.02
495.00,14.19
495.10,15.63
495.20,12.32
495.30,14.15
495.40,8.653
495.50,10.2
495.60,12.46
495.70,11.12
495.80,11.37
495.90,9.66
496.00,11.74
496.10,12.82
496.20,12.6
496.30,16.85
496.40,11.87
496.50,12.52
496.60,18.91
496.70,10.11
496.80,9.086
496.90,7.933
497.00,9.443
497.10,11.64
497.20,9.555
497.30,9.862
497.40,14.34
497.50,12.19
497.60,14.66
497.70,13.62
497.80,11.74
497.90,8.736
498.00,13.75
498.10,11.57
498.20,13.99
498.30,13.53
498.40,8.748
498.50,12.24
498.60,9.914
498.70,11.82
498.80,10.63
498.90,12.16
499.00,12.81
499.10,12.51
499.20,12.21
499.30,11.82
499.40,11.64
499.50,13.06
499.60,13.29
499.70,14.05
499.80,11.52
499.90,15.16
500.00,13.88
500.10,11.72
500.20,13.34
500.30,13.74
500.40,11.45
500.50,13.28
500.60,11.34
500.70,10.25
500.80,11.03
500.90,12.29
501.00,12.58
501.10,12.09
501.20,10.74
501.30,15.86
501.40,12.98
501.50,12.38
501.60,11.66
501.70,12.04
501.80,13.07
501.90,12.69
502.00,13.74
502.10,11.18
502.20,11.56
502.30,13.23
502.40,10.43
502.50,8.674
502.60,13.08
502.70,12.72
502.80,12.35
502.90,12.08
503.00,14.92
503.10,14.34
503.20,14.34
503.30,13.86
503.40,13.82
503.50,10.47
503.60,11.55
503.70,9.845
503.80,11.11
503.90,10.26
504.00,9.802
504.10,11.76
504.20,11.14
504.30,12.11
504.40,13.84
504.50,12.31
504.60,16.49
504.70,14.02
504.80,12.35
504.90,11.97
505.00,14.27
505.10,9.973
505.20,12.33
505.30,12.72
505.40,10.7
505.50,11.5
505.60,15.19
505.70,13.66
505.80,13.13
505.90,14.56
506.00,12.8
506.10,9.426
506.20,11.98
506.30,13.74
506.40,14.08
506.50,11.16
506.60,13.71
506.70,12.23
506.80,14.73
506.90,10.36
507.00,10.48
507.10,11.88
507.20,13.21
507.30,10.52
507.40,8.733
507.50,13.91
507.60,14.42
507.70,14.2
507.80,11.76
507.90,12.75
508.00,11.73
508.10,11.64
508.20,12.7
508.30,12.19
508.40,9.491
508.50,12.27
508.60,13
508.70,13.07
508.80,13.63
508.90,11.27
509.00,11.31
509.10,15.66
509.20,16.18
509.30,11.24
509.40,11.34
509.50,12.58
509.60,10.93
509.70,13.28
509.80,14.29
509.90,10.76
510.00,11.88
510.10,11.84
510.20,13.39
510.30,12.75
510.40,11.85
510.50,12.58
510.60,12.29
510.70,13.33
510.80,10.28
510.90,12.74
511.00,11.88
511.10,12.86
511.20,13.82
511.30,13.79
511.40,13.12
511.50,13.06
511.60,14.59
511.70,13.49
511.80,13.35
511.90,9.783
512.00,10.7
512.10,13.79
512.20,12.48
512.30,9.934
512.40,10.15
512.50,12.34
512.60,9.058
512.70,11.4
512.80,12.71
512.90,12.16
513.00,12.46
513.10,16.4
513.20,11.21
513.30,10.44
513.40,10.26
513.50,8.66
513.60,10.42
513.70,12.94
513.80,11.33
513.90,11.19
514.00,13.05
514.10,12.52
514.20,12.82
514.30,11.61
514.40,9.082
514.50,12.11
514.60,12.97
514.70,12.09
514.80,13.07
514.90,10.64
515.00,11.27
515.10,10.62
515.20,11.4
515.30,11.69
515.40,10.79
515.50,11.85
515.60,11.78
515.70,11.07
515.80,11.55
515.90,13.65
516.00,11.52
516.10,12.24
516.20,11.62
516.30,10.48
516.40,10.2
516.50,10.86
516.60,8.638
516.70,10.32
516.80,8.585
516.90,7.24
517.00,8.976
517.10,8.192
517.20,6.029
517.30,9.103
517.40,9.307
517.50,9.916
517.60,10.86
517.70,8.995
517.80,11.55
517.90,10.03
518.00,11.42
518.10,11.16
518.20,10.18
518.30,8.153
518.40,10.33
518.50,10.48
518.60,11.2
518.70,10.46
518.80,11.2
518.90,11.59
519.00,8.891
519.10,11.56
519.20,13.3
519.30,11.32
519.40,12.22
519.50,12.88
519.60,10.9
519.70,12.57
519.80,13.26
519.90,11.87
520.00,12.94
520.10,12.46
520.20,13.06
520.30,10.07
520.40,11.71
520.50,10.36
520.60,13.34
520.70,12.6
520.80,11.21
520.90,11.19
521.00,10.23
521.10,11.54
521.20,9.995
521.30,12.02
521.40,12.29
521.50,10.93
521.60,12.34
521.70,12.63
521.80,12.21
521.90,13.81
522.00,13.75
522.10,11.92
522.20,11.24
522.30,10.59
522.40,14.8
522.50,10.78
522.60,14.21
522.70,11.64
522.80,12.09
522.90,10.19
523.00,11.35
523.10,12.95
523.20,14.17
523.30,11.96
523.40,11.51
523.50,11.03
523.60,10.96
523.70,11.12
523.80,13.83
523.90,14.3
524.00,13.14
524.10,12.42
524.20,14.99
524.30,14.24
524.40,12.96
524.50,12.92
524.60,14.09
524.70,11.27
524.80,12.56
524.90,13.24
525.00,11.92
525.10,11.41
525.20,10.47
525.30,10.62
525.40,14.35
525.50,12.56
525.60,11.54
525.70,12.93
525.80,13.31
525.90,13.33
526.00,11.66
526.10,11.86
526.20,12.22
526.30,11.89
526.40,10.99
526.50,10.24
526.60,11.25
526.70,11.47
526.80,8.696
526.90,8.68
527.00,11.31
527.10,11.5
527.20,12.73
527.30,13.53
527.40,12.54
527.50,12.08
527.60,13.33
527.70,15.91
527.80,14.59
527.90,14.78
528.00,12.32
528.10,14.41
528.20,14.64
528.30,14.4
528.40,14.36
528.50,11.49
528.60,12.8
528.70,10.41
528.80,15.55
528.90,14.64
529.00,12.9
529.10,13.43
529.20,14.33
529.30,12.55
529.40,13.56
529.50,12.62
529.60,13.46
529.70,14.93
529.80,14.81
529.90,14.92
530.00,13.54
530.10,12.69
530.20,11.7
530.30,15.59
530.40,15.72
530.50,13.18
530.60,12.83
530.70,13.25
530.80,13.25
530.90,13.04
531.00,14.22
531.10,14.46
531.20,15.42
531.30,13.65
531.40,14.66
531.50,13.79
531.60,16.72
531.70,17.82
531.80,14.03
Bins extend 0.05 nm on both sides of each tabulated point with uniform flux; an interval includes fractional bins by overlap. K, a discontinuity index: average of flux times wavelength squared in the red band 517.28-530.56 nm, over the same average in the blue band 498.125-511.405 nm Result 1.06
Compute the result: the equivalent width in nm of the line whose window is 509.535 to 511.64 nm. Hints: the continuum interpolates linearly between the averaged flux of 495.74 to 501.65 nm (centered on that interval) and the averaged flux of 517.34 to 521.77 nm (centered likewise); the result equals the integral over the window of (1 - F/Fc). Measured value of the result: -0.17 nm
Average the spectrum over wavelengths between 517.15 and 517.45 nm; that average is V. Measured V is 8.15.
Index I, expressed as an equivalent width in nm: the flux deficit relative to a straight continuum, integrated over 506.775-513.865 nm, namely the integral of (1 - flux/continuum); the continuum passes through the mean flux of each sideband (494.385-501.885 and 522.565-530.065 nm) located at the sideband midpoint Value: 0.15 nm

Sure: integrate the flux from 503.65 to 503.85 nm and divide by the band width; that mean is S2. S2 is 10.5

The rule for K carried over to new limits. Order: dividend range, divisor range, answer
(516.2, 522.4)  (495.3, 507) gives 0.96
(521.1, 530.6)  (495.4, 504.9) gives 1.15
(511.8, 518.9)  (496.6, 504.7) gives 0.95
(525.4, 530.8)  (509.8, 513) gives 1.13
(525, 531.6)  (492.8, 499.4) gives 1.23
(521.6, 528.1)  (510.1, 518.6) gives 1.14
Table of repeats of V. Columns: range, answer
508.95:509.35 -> 13.6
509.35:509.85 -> 12.5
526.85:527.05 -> 9.99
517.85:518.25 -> 10.7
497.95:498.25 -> 13.1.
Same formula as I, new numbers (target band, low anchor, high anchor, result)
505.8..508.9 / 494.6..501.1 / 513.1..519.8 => -0.21 nm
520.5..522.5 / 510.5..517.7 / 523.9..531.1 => 0.05 nm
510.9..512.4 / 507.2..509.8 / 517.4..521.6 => -0.05 nm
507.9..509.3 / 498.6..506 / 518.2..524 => -0.04 nm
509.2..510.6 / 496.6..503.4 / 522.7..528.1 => -0.01 nm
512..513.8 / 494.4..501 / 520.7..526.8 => 0.09 nm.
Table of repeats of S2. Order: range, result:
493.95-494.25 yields 12.8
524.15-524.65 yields 13.8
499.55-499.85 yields 13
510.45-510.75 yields 12.7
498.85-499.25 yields 12.4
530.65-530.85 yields 13.3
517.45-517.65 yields 10.4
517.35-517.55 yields 9.61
